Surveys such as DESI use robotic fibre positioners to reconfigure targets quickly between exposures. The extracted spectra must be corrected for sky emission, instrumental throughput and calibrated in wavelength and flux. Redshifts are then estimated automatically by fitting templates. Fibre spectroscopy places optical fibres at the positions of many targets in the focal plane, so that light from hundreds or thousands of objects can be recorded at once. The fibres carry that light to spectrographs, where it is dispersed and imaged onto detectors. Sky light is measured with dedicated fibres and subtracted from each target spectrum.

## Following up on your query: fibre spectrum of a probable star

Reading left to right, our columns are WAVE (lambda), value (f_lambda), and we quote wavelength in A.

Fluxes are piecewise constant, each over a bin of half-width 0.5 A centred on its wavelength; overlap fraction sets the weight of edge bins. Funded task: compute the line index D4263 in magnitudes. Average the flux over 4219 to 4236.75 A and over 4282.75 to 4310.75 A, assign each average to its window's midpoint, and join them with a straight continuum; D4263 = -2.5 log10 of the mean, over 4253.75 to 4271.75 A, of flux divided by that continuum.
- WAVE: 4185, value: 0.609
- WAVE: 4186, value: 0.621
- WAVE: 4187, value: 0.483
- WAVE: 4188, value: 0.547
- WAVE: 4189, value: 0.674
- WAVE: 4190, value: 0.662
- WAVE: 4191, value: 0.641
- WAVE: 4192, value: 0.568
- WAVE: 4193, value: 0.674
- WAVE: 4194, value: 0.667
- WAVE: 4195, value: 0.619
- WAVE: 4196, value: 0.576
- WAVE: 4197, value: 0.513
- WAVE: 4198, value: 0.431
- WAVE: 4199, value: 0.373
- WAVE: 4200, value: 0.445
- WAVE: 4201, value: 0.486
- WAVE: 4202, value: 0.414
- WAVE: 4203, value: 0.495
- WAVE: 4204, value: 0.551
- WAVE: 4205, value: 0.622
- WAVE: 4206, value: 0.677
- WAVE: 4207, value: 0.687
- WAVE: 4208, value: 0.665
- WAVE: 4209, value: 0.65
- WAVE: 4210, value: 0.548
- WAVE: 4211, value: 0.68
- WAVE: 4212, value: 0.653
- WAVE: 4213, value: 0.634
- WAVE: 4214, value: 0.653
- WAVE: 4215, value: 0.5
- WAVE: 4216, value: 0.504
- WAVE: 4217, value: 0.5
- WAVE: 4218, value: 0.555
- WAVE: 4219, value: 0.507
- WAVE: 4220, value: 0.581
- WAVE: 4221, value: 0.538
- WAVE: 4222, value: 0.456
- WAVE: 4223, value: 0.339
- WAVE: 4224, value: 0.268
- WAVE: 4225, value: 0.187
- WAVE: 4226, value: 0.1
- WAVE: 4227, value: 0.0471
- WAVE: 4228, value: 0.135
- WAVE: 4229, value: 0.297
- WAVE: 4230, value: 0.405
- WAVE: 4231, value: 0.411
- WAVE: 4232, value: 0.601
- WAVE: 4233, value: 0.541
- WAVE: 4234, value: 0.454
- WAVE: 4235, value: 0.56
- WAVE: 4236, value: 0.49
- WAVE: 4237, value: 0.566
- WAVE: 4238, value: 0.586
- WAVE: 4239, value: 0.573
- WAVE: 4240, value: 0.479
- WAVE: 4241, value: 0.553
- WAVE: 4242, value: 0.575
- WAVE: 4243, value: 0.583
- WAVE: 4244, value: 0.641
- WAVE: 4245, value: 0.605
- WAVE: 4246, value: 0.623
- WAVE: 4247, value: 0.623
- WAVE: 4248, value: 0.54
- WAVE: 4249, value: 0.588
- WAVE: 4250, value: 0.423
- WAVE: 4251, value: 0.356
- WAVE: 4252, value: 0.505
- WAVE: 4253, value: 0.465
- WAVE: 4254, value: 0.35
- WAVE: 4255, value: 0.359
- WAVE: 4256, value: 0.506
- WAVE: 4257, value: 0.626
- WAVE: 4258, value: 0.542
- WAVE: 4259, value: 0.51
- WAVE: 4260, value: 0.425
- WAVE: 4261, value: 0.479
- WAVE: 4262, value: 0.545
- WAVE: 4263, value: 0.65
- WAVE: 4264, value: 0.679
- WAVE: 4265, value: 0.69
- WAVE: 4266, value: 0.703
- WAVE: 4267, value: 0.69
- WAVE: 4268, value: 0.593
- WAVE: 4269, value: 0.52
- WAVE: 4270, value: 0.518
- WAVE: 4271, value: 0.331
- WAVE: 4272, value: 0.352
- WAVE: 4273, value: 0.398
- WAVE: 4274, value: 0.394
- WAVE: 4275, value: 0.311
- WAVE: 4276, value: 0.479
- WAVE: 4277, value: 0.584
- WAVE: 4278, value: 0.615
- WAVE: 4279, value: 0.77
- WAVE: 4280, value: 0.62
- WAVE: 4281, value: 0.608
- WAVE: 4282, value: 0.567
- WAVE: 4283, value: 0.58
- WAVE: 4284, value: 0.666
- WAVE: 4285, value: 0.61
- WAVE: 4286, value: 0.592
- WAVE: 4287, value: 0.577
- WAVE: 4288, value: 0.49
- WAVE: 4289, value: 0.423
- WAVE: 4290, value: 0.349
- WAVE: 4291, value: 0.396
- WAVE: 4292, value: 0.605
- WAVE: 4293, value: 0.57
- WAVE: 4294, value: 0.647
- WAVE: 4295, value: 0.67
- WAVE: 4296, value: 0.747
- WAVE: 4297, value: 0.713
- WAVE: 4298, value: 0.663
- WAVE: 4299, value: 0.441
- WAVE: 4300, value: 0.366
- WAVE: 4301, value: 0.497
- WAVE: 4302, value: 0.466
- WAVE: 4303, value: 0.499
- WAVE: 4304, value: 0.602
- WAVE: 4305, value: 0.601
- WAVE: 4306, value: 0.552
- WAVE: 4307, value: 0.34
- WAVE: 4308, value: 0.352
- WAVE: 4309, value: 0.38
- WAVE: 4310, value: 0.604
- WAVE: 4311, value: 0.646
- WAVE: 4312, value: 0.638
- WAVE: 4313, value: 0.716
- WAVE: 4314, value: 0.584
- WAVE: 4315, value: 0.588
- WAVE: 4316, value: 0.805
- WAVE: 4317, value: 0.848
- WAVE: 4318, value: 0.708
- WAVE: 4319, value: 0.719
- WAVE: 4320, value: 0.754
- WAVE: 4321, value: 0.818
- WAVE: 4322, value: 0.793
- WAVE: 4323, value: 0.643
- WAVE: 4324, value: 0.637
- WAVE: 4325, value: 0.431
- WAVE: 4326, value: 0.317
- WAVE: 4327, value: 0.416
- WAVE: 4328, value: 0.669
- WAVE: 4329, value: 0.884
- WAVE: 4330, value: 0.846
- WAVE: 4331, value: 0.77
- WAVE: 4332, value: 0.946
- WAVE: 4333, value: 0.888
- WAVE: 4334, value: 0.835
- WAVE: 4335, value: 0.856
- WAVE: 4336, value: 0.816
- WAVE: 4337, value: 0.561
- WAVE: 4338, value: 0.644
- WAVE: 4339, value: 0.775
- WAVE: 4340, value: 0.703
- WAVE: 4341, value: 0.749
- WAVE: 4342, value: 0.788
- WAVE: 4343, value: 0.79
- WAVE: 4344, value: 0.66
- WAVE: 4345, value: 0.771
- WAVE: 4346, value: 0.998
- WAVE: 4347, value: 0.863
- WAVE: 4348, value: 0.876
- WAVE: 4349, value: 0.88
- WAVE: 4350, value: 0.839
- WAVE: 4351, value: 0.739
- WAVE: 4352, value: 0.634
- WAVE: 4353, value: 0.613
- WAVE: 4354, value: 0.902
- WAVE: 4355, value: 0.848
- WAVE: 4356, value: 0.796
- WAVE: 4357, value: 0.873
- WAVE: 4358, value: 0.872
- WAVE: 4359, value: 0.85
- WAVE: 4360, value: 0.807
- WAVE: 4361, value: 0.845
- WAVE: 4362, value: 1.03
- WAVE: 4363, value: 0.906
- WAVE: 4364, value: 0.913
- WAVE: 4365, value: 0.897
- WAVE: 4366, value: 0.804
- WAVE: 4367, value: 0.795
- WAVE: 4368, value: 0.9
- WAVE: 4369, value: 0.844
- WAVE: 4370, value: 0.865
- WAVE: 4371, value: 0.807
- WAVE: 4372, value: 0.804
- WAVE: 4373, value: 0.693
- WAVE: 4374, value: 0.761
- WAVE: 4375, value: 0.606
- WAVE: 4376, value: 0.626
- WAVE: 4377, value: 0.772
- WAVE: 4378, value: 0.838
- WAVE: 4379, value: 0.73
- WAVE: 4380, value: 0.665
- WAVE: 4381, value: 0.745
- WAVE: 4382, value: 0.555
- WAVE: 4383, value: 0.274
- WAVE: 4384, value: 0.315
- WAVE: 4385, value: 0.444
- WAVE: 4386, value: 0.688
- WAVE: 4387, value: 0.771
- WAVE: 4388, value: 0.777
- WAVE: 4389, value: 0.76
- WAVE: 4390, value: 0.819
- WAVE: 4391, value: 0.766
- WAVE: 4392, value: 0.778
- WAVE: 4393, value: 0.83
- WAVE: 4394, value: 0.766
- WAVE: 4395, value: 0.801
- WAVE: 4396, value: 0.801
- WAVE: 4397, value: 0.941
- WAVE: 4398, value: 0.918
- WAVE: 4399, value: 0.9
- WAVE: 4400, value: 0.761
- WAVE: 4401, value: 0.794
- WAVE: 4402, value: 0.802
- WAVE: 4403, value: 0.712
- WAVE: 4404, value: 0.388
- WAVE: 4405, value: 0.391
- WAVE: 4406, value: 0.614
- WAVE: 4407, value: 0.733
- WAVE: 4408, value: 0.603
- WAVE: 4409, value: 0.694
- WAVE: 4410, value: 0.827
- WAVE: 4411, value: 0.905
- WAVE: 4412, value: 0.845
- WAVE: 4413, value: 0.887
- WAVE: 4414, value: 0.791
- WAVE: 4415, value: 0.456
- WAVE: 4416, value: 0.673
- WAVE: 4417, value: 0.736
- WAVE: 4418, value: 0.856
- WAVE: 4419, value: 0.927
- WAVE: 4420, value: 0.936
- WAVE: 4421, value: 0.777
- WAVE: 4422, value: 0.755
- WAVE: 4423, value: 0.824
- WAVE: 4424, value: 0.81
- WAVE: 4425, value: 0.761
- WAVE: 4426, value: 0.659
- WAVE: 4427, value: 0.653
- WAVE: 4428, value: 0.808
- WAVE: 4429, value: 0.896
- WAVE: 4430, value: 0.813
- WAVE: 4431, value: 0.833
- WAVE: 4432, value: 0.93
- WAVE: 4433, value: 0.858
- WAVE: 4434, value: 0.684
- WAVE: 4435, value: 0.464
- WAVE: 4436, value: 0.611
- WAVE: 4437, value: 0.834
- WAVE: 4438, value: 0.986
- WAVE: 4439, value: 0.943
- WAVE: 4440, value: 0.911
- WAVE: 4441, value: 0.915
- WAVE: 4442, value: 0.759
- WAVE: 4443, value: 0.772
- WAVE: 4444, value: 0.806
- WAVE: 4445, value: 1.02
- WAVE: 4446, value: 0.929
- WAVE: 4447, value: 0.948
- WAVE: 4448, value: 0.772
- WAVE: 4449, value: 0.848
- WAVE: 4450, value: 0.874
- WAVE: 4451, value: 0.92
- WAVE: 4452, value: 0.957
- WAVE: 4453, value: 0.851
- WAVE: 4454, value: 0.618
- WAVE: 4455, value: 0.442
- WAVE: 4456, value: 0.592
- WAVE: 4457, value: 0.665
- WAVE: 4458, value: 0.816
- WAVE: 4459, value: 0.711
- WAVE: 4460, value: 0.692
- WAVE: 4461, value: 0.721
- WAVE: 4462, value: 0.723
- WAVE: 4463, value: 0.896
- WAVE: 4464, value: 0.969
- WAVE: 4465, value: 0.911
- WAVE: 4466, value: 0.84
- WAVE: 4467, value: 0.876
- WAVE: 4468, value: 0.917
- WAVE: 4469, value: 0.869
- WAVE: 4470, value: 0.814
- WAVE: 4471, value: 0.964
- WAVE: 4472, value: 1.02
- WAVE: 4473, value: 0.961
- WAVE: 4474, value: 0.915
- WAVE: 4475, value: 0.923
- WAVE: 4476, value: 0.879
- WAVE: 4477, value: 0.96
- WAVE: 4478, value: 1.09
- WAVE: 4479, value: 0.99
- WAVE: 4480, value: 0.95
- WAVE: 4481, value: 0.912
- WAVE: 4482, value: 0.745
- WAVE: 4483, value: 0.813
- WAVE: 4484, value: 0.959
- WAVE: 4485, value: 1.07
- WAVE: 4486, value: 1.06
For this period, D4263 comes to -0.171 mag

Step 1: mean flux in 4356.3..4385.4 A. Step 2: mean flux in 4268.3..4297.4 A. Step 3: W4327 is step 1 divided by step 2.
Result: 1.4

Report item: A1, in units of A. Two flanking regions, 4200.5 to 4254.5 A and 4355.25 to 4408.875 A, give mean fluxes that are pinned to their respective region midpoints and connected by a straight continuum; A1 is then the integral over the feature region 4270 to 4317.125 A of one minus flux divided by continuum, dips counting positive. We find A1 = 4.7 A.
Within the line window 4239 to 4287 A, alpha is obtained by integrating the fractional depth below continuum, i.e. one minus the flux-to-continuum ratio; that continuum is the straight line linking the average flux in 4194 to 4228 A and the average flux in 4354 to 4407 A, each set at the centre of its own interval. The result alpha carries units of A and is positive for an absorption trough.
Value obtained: 2.8 A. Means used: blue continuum 0.496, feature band 0.542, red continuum 0.756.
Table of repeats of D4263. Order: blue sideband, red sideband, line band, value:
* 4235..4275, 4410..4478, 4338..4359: -0.18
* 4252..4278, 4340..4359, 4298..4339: 0.10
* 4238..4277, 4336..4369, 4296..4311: 0.26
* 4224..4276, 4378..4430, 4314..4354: -0.19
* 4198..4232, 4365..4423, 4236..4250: -0.11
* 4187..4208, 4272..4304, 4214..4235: 0.35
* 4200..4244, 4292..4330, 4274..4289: 0.01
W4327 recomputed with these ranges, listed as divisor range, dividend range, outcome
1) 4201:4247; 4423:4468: 1.59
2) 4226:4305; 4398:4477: 1.53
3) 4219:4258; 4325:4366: 1.70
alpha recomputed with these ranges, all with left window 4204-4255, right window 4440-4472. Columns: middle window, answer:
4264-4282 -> 0.6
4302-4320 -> 0.5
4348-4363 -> -3.2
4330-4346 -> -3.0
